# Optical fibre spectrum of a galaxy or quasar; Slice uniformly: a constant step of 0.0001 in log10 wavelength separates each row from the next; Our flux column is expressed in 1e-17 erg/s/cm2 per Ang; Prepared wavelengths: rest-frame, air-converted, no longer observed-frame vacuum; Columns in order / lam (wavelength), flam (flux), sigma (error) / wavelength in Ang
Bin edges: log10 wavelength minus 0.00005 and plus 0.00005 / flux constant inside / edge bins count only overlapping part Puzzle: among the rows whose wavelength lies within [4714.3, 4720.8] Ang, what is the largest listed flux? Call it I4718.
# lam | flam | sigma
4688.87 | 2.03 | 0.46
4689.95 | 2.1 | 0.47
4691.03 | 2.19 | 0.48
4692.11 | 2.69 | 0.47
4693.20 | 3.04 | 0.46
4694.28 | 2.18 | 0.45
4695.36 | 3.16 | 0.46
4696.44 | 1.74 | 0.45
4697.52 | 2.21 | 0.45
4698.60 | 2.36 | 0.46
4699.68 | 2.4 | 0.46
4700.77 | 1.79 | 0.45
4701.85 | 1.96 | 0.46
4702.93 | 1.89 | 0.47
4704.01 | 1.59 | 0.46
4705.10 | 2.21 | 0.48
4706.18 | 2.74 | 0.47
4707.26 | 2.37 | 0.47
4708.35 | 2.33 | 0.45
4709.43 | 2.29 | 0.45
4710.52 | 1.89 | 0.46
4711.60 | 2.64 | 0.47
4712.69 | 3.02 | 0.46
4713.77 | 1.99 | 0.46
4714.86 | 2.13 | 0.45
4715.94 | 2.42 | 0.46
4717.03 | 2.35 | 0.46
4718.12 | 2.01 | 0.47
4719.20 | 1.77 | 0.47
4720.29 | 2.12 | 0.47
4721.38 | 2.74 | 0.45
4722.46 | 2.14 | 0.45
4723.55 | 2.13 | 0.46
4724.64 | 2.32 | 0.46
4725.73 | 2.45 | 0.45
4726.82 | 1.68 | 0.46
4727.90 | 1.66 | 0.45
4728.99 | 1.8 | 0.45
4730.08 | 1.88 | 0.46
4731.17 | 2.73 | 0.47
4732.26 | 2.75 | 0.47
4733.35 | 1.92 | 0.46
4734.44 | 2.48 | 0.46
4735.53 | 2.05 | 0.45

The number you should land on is 2.42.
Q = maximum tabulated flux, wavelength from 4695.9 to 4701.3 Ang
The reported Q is 2.4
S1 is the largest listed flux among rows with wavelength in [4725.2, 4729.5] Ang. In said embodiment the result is 2.45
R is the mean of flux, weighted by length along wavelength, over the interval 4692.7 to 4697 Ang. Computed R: 2.53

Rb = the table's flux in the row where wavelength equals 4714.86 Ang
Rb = 2.13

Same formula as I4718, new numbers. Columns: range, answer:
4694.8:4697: 3.16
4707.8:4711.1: 2.33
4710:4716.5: 3.02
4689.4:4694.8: 3.04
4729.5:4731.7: 2.73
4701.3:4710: 2.74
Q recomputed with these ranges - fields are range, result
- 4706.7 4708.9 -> 2.37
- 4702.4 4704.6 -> 1.89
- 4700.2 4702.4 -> 1.96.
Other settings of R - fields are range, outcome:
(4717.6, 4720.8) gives 1.97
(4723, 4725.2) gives 2.22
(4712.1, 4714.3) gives 2.51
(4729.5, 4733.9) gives 2.31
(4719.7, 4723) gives 2.33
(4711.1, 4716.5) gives 2.44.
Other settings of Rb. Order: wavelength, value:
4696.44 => 1.74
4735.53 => 2.05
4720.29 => 2.12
